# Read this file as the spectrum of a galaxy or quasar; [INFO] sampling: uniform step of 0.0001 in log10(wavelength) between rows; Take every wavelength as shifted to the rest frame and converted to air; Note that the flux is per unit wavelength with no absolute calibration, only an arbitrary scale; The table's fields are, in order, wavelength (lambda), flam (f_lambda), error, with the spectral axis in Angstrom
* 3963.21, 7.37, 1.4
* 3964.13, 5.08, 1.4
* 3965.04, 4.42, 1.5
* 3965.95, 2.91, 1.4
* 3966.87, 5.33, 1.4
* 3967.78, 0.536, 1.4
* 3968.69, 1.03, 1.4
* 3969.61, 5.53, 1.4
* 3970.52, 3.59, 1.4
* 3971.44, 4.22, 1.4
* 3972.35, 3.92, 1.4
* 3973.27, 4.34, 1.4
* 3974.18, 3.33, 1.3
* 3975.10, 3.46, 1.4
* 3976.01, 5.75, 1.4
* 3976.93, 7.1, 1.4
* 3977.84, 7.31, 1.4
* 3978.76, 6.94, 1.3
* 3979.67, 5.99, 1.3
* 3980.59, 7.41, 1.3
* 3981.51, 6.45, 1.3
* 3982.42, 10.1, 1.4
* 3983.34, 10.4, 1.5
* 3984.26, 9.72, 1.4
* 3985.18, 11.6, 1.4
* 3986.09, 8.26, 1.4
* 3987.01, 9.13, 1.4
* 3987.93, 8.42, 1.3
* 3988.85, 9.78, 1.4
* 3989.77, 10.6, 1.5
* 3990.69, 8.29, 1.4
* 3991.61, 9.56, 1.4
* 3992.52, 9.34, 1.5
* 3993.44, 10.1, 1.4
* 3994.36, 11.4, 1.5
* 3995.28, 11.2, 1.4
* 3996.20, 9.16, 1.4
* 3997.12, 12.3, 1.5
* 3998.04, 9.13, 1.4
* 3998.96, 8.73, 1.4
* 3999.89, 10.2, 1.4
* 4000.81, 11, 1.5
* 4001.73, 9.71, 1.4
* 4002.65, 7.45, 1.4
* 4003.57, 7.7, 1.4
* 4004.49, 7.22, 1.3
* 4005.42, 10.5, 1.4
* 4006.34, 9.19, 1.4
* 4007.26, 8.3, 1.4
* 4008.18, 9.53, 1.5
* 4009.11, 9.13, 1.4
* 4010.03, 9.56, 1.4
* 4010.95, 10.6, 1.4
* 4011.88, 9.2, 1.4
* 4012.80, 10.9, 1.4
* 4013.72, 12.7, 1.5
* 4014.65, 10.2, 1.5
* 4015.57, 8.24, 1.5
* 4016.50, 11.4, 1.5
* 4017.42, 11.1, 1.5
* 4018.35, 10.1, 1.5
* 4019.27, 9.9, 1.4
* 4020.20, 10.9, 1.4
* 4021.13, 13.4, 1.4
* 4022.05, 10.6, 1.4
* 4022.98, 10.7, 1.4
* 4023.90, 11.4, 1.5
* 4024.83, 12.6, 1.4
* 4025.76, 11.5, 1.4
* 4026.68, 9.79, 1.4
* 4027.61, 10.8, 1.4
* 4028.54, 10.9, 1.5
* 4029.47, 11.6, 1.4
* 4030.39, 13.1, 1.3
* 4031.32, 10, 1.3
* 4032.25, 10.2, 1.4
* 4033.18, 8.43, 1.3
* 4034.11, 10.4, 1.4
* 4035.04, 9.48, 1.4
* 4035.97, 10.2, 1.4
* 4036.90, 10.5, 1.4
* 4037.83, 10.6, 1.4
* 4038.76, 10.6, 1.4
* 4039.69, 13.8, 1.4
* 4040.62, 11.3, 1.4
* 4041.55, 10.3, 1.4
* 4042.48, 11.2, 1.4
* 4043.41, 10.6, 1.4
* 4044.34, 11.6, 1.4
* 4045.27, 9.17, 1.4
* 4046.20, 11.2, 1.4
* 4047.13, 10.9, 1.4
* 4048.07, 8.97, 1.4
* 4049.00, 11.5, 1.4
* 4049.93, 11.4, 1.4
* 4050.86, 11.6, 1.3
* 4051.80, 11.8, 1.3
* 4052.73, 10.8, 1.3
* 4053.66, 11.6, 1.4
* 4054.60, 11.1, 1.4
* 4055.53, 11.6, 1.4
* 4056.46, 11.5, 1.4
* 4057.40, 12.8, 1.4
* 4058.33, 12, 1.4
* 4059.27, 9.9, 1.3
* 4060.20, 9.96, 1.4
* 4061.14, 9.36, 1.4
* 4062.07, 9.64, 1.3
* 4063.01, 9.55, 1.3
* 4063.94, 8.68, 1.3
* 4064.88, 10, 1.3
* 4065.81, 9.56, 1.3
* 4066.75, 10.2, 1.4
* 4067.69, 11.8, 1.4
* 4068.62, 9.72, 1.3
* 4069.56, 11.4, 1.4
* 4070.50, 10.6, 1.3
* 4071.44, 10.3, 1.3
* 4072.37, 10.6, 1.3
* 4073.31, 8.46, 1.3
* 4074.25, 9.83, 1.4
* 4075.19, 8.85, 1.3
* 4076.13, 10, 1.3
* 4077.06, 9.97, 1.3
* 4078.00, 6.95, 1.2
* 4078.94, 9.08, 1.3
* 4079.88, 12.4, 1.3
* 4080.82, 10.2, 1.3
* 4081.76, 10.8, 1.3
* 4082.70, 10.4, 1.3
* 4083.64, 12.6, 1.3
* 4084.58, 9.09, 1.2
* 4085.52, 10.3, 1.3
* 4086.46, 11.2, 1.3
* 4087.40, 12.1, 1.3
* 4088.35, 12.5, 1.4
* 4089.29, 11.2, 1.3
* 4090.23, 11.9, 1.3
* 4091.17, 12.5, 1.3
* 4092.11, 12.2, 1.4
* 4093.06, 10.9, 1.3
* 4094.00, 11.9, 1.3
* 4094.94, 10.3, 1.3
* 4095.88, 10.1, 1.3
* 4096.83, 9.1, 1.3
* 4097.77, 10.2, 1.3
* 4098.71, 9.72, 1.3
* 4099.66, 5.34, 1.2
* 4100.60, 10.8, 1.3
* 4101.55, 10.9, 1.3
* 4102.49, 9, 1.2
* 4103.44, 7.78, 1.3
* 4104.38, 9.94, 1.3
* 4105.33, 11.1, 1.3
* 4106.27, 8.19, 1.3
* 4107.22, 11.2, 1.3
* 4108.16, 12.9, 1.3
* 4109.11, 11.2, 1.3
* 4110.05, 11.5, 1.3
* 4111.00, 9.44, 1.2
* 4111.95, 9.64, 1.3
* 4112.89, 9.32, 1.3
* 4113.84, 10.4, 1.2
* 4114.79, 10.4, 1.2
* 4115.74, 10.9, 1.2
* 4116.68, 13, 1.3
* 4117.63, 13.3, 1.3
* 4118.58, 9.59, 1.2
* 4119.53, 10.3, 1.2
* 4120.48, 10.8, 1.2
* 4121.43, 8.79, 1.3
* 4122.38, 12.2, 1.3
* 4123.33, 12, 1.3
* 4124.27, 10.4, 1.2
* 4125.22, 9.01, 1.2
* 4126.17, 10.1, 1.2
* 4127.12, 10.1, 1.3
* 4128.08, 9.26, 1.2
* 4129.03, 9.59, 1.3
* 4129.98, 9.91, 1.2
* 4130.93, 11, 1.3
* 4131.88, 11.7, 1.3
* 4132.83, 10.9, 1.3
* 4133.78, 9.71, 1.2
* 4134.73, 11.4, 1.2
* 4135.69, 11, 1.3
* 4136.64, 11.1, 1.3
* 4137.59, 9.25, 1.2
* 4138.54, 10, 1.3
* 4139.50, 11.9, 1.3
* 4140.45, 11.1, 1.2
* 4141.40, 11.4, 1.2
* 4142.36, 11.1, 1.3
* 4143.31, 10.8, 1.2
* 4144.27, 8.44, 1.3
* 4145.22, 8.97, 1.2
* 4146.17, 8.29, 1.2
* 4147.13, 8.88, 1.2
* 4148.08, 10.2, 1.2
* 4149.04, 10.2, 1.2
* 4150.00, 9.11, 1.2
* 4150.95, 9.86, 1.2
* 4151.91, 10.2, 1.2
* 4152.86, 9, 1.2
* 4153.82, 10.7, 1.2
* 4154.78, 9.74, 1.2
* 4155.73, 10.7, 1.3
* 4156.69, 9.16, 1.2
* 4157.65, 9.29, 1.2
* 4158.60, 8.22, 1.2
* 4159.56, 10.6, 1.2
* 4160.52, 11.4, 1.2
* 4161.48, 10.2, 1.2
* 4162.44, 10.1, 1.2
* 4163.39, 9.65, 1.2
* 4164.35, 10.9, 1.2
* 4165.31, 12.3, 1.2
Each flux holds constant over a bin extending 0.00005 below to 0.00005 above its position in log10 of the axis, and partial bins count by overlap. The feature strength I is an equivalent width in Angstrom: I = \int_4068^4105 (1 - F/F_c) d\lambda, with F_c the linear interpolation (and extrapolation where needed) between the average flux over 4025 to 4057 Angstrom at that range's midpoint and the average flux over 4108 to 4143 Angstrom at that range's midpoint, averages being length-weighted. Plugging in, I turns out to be 1.7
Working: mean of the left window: 10.9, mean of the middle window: 10.3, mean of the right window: 10.7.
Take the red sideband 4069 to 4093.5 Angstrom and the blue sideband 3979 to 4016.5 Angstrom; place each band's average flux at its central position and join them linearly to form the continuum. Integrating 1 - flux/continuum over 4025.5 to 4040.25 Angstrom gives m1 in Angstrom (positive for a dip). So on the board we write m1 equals -1.2 Angstrom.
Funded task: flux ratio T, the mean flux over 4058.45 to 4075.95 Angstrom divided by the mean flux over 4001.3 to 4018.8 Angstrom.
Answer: 1.03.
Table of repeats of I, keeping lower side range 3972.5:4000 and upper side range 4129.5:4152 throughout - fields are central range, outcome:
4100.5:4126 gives -1.4 Angstrom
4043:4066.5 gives -3.6 Angstrom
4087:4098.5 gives -1.8 Angstrom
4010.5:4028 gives -4.0 Angstrom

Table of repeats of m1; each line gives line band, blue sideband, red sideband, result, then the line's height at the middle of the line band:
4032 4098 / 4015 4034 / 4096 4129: -0.5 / 10.5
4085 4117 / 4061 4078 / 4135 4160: -2.1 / 9.9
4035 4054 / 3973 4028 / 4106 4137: -2.1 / 9.83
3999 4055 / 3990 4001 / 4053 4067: -1.3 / 10.3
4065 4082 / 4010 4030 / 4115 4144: 1.2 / 10.8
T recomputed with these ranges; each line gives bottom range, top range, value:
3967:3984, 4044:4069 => 1.95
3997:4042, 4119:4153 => 0.99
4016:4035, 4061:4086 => 0.92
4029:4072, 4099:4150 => 0.96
